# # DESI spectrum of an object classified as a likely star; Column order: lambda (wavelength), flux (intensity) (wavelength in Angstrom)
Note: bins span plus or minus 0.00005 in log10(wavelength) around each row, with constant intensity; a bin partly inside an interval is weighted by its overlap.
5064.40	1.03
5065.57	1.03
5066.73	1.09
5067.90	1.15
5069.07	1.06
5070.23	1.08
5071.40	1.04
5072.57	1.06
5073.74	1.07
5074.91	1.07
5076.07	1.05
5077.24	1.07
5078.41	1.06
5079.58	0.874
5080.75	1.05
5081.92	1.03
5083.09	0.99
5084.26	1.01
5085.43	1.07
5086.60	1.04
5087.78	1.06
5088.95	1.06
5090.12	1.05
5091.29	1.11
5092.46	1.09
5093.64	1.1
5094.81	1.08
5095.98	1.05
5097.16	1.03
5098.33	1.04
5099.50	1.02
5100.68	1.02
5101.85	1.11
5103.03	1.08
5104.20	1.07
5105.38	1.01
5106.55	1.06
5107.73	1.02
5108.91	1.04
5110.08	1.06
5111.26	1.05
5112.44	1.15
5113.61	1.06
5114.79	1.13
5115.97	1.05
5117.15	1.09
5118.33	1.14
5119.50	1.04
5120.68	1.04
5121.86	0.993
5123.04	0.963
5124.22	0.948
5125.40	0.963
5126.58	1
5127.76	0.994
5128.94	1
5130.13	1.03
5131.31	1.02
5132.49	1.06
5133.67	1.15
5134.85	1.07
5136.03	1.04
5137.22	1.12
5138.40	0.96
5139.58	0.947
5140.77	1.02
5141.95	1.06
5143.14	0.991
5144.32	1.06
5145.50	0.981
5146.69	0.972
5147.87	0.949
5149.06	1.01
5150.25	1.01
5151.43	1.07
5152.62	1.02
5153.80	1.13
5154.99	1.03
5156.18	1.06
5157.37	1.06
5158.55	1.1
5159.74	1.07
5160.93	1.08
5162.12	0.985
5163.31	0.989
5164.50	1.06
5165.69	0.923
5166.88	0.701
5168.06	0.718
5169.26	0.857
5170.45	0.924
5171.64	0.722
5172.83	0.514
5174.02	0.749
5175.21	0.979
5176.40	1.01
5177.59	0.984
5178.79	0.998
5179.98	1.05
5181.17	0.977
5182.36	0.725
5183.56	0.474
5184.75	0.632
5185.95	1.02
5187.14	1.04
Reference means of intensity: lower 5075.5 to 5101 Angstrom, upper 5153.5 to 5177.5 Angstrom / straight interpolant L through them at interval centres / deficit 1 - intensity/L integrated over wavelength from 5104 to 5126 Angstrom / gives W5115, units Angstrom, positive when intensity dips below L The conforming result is -0.90 Angstrom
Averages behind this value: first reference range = 1.04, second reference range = 0.932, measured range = 1.05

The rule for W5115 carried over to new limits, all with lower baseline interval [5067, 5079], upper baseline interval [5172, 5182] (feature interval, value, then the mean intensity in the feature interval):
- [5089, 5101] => -0.29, 1.06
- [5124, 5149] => -1.30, 1.02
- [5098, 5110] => -0.32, 1.05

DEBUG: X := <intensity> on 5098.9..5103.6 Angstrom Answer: 1.06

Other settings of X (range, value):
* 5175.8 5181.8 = 1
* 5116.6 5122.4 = 1.06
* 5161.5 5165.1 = 1.01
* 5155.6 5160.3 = 1.07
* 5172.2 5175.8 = 0.748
